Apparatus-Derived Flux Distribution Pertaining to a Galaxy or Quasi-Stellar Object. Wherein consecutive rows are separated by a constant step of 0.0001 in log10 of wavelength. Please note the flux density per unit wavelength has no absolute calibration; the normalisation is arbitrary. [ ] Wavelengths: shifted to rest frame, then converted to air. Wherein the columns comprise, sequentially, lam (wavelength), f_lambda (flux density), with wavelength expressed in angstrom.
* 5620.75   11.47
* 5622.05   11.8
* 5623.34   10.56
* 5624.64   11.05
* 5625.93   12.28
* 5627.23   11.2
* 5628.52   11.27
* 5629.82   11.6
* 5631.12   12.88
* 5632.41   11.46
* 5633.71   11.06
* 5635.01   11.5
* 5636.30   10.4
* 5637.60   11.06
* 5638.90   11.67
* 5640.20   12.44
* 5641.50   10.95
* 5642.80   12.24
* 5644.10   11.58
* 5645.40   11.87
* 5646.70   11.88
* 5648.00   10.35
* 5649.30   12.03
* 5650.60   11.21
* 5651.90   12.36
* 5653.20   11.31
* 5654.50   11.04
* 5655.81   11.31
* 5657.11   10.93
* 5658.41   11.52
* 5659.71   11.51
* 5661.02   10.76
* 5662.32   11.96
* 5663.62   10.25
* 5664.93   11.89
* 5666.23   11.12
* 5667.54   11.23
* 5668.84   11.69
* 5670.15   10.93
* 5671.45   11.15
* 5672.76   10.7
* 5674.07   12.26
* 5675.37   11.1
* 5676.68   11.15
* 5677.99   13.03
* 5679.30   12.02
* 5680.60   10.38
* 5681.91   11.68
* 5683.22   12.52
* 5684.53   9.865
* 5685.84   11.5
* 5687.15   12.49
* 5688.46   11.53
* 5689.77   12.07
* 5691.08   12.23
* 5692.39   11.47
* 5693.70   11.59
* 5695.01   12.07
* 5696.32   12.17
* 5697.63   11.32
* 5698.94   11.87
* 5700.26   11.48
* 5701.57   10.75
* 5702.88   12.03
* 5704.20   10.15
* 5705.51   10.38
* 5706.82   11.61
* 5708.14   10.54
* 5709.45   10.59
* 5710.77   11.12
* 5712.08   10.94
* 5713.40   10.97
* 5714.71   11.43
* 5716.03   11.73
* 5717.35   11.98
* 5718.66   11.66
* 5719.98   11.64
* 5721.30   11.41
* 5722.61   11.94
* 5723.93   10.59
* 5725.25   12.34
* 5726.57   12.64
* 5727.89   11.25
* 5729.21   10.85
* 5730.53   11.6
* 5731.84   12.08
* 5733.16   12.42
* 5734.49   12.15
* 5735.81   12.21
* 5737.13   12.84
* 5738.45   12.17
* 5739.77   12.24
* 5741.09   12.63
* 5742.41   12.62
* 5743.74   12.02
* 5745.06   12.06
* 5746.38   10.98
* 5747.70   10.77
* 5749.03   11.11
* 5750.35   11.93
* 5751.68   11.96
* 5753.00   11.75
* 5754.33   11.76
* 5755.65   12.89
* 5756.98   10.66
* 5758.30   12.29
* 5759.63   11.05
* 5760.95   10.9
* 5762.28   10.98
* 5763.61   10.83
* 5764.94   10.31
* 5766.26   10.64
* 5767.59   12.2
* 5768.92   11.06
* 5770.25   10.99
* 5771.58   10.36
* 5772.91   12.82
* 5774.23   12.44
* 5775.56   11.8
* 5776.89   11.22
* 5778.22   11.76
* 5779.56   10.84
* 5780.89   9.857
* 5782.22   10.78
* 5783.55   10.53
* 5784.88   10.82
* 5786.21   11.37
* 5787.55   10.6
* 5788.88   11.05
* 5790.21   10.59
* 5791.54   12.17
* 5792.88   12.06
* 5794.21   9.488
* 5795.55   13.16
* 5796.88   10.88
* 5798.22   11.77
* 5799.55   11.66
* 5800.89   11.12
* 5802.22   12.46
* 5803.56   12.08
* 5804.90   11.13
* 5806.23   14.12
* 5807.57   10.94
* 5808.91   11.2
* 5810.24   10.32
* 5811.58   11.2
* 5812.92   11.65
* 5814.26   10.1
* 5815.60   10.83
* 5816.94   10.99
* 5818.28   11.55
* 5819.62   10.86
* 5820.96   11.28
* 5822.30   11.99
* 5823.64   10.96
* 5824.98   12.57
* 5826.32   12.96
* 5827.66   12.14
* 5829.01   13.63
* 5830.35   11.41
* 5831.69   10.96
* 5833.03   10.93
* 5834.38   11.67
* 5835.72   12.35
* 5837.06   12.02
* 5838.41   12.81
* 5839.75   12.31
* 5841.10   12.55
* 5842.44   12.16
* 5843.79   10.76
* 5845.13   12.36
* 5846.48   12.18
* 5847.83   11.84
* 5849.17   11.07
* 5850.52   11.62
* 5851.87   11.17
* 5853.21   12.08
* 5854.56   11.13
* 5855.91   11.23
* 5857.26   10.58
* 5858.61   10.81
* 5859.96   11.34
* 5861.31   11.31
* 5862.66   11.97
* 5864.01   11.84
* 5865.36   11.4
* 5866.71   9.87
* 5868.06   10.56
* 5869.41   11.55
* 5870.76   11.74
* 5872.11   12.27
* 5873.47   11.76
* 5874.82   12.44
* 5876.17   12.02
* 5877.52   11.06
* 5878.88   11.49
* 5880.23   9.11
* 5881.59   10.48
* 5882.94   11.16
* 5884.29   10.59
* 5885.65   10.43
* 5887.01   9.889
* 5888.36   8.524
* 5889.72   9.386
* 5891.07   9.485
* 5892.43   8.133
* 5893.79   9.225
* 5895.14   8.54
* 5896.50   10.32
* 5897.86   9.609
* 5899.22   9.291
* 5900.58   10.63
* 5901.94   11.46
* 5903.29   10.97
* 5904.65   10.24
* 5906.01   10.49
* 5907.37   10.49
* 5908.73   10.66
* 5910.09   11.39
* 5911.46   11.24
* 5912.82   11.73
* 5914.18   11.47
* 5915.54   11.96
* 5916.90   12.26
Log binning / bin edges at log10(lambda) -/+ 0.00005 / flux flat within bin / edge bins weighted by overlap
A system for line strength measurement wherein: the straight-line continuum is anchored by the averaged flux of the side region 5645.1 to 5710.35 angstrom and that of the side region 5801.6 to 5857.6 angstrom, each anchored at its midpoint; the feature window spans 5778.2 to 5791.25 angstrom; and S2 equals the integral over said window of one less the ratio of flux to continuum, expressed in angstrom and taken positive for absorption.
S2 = 0.9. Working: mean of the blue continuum 11.4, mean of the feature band 10.8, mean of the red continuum 11.7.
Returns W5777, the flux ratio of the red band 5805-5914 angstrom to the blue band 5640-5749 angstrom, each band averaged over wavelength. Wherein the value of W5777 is 1.0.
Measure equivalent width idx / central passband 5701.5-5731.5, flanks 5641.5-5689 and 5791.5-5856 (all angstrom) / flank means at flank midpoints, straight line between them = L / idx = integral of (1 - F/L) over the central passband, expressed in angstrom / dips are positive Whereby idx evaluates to 0.5 angstrom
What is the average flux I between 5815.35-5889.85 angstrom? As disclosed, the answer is 11.4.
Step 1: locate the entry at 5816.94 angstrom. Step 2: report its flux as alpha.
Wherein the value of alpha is 10.99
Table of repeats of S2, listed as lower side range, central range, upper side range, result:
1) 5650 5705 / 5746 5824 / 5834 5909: -0.9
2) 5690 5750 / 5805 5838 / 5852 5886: -0.8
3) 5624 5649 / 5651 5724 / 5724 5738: 2.2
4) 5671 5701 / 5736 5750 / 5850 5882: -0.5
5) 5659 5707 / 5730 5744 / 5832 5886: -1.0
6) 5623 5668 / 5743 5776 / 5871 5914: -1.4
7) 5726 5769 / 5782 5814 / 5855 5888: 0.2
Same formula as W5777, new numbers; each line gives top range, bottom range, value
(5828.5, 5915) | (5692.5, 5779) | 0.96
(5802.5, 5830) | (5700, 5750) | 1.00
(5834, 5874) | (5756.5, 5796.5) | 1.04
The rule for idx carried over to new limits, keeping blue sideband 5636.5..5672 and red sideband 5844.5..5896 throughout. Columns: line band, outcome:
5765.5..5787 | -0.2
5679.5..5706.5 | -0.4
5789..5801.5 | -0.4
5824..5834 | -1.0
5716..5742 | -1.6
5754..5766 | -0.1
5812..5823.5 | -0.1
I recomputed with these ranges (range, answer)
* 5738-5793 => 11.4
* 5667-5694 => 11.6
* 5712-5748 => 11.8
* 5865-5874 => 11.3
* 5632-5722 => 11.4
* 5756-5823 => 11.3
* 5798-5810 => 11.8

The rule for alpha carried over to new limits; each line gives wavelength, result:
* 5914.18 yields 11.47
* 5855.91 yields 11.23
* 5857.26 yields 10.58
